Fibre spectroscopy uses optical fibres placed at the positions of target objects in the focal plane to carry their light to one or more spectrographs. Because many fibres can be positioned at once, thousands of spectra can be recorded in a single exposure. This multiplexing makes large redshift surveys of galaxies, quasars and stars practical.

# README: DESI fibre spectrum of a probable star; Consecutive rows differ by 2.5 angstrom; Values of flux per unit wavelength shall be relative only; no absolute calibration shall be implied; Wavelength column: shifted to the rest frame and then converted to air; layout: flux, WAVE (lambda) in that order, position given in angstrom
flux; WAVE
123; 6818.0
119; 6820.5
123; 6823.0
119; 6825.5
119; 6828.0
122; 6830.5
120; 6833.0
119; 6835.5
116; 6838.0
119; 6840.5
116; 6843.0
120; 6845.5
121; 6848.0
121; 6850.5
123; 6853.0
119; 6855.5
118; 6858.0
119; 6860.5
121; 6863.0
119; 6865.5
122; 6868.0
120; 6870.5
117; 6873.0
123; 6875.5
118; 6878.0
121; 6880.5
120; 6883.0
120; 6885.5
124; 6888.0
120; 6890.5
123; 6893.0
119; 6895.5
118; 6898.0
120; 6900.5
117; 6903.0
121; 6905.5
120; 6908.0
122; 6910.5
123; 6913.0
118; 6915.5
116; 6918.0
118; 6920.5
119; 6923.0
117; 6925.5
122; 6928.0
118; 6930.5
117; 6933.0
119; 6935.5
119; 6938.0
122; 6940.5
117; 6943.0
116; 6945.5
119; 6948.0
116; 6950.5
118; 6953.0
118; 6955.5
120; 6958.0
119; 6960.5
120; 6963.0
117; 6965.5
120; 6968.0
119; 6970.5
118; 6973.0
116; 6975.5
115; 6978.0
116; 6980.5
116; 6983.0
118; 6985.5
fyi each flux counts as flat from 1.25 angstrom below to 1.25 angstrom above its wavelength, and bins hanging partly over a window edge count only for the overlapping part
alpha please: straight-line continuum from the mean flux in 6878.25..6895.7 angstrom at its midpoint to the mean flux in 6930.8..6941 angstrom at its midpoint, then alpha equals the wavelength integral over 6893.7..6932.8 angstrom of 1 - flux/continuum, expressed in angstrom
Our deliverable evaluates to 0.2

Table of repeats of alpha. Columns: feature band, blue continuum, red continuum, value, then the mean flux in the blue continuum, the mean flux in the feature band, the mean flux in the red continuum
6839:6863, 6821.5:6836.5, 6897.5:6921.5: 0.1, 120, 120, 119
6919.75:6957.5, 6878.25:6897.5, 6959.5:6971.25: 0.4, 121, 118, 119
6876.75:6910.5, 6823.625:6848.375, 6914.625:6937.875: -0.4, 119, 120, 118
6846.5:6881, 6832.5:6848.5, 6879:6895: -0.1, 119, 120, 121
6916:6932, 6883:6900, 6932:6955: 0.1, 121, 118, 118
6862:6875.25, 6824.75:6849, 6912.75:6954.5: -0.1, 119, 120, 118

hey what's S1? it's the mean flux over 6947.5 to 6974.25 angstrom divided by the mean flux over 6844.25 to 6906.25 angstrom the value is 0.99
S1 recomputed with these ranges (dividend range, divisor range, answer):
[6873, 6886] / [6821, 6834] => 1.00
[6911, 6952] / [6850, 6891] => 0.99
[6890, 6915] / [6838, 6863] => 1.01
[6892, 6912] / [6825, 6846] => 1.01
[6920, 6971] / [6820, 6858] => 0.99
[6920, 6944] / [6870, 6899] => 0.99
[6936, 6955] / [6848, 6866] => 0.98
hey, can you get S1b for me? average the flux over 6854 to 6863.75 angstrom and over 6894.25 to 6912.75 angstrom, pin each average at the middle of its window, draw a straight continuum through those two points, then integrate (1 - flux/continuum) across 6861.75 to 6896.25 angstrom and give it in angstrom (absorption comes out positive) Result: -0.3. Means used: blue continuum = 119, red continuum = 120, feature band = 121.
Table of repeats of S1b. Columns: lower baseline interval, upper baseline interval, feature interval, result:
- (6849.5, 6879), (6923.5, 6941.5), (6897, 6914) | -0.10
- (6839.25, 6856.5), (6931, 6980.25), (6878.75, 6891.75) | -0.18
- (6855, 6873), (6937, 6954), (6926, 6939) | -0.06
